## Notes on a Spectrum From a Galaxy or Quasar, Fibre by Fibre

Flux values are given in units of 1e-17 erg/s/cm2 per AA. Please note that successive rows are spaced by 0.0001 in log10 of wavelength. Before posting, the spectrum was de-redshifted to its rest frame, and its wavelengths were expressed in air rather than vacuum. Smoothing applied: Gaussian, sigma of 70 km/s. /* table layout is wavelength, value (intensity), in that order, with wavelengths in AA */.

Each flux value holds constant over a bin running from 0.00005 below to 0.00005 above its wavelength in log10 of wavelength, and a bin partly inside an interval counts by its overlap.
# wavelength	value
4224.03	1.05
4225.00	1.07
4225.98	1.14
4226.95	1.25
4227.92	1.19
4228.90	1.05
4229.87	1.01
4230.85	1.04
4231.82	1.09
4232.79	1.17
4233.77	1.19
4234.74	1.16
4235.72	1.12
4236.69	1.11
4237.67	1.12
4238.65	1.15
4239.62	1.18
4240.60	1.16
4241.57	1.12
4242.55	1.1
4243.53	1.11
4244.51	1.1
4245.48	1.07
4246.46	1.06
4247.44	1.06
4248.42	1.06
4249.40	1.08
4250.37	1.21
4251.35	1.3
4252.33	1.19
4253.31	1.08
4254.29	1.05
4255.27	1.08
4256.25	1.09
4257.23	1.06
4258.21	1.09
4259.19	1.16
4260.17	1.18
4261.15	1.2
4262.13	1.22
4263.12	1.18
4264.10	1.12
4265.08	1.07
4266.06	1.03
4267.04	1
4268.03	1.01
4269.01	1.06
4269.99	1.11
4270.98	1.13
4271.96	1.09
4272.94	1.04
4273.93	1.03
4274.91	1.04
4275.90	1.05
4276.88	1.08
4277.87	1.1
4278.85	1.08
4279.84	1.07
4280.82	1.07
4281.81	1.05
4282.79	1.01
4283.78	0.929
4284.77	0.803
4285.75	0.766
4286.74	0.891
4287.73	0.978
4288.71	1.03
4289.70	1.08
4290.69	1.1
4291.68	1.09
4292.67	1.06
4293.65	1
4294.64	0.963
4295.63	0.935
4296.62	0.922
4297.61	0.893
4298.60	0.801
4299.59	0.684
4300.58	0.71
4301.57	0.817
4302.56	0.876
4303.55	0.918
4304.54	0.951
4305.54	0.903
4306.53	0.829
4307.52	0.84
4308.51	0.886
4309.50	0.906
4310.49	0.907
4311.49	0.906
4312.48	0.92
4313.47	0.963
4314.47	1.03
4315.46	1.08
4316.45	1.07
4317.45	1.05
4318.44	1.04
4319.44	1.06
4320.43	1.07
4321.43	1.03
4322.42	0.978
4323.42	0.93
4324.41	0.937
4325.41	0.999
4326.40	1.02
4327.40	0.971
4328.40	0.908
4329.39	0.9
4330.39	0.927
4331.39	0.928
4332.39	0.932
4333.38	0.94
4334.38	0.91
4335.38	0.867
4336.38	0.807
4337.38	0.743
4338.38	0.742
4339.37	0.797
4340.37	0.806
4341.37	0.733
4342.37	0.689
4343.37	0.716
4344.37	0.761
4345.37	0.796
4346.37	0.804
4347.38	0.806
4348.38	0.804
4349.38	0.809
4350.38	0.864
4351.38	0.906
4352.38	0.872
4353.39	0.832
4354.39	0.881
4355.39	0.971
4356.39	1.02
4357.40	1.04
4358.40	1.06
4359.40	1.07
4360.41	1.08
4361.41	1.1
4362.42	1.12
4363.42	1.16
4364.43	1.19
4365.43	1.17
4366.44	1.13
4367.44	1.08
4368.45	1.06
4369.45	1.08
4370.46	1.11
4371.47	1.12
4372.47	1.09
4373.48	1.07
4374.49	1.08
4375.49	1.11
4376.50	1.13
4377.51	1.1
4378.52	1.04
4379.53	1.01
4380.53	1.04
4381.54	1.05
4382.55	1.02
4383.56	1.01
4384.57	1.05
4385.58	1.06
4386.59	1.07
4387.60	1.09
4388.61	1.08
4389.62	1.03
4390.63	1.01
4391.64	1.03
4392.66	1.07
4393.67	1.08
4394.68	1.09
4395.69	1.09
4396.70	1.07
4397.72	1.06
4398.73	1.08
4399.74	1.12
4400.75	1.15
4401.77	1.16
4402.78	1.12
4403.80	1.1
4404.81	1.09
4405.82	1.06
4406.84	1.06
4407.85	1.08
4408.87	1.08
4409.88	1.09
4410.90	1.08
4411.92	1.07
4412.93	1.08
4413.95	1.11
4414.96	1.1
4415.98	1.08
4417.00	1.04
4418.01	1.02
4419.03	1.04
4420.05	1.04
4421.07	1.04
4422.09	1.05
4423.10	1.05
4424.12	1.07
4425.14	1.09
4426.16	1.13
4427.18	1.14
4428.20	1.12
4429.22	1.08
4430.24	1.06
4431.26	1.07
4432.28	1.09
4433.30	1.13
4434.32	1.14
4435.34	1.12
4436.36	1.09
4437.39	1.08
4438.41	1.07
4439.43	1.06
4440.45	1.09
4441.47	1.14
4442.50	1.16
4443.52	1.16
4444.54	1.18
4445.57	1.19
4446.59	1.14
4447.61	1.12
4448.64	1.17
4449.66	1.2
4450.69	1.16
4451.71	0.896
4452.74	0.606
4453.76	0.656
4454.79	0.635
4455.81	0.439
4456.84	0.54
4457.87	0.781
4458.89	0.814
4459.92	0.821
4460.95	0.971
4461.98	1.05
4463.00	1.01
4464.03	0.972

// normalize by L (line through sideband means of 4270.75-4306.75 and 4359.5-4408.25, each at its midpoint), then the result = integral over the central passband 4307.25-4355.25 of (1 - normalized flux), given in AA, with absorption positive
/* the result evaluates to 5.6 AA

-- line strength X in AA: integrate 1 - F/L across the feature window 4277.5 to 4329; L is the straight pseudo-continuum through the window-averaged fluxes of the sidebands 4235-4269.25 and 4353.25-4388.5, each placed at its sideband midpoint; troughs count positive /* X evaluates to 6.4 AA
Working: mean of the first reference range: 1.11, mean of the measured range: 0.958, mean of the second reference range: 1.07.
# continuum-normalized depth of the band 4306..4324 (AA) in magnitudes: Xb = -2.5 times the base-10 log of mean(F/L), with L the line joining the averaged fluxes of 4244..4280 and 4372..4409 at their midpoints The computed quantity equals 0.12 mag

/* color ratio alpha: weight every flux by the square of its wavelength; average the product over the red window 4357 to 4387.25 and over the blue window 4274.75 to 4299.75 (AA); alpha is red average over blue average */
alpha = 1.1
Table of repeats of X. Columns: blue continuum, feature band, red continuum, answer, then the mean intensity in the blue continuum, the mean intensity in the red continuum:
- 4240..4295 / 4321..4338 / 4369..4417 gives 2.4 AA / 1.07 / 1.08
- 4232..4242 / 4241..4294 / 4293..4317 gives -1.7 AA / 1.15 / 0.906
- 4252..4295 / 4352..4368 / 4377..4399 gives 0.1 AA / 1.06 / 1.06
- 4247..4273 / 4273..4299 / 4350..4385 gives 2.4 AA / 1.11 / 1.05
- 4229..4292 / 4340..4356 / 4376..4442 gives 3.9 AA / 1.08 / 1.08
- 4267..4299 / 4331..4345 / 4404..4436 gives 3.1 AA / 1.01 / 1.08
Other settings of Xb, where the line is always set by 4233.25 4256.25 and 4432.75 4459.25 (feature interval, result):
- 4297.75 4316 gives 0.22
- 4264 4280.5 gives 0.04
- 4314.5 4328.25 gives 0.06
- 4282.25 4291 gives 0.15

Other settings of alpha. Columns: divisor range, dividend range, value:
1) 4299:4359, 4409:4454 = 1.26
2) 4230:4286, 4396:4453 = 1.08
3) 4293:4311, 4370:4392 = 1.26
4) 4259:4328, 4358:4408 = 1.14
